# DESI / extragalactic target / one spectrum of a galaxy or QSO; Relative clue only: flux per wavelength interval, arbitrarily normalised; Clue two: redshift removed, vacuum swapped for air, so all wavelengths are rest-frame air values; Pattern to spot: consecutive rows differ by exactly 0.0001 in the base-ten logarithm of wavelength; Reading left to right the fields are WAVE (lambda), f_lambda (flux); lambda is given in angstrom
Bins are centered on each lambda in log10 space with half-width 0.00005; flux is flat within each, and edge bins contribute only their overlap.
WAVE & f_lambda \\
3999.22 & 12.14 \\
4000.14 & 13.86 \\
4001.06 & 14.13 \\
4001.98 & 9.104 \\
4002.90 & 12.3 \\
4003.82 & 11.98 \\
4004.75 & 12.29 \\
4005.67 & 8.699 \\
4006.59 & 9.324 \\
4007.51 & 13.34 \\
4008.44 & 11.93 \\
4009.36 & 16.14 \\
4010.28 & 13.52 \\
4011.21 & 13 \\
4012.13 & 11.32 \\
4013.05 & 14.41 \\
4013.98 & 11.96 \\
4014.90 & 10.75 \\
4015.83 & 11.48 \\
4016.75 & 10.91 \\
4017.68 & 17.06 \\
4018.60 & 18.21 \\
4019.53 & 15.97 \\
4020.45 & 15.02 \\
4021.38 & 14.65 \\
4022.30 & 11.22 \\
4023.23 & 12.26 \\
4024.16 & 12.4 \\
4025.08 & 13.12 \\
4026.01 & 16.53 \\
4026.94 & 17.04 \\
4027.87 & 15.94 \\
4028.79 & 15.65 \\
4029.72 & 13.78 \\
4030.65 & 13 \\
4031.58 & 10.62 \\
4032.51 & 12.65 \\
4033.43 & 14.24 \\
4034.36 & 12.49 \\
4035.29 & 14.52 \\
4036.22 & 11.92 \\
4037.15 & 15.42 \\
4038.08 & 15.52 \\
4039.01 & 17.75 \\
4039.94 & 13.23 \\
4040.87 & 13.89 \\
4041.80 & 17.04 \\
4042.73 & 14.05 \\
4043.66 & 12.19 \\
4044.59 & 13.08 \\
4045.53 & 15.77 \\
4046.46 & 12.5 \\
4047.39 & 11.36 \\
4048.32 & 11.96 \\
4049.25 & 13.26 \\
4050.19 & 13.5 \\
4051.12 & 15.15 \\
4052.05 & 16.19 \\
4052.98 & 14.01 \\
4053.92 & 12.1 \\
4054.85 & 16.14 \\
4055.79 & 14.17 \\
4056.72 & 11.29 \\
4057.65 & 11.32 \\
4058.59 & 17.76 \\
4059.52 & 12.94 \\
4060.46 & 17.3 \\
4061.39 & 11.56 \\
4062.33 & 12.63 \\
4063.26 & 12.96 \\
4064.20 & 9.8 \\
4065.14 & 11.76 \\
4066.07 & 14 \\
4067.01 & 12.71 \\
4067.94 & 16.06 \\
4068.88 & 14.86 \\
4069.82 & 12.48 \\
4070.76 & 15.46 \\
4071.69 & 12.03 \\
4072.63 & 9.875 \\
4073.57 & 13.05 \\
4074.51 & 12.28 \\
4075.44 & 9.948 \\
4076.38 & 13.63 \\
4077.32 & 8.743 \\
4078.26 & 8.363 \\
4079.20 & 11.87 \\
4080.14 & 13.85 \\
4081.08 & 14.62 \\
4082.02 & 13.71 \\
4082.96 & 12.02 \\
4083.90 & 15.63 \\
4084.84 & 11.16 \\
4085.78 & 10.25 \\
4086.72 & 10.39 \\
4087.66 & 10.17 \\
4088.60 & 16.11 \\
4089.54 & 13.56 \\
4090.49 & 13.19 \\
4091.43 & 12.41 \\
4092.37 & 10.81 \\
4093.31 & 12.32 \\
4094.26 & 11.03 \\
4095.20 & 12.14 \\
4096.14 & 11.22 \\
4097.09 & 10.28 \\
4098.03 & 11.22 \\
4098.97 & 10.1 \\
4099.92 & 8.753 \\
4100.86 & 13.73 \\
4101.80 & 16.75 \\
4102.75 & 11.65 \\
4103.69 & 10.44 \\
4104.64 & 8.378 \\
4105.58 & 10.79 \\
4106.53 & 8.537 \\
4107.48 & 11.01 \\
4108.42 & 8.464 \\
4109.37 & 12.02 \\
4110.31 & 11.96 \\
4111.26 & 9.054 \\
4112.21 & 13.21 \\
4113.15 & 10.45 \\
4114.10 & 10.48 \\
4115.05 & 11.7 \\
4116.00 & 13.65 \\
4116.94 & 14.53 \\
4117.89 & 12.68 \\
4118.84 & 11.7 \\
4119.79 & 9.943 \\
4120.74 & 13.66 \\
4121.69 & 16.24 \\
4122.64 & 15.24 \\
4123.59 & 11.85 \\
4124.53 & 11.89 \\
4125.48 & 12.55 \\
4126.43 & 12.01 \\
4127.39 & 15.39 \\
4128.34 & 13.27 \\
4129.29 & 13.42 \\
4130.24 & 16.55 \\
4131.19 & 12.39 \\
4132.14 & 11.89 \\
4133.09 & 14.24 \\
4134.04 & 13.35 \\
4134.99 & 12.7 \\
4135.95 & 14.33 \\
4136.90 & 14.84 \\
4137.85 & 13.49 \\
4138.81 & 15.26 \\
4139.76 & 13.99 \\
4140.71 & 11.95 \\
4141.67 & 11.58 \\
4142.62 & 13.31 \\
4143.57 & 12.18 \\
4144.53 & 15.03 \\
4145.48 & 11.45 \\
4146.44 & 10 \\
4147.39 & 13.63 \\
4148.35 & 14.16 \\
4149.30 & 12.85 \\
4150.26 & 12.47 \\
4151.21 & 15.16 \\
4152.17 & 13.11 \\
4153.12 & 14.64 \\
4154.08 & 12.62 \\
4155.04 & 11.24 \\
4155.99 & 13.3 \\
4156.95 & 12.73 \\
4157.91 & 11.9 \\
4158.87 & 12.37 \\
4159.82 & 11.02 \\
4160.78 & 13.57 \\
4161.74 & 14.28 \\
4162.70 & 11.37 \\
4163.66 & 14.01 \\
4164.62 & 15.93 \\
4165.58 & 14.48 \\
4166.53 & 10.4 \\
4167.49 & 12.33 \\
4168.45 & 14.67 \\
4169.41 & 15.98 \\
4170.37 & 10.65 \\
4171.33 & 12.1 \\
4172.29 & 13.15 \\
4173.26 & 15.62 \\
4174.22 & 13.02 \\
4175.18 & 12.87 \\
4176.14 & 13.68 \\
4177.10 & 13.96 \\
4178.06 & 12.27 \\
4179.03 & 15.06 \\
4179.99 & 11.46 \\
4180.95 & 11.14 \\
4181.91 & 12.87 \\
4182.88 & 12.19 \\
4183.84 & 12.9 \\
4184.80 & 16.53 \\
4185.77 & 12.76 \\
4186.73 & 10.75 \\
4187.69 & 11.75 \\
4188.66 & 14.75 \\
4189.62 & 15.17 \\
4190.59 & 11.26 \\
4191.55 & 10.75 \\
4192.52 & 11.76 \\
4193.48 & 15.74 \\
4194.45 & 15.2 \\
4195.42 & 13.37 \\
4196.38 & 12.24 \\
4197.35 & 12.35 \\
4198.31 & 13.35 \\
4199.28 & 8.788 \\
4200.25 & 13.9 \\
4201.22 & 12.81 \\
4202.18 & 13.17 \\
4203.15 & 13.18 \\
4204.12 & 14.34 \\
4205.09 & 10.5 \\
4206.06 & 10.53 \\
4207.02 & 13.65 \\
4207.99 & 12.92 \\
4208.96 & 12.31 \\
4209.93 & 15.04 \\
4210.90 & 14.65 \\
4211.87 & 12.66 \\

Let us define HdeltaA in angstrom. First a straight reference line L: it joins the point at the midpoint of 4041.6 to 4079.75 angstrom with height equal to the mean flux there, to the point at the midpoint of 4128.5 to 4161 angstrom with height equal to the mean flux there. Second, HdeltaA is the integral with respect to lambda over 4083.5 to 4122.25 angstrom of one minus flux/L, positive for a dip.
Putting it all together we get 4.0 angstrom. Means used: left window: 13.1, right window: 13.1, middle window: 11.8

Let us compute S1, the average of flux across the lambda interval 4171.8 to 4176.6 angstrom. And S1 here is 13.7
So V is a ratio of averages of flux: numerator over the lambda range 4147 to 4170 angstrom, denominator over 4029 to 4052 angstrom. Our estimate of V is 0.96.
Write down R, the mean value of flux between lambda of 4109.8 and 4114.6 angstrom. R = 11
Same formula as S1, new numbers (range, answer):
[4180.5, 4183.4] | 12.1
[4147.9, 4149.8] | 13.5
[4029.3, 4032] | 12.5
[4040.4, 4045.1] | 14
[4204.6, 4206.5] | 10.5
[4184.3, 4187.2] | 13.4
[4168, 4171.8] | 13.3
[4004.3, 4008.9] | 11.1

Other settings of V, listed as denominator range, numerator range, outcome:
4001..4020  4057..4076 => 1.02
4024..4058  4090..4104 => 0.84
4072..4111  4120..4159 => 1.14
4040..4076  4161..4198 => 0.99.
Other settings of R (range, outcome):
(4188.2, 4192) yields 13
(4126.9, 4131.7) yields 14.2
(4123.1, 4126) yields 12.1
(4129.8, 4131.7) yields 14.4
